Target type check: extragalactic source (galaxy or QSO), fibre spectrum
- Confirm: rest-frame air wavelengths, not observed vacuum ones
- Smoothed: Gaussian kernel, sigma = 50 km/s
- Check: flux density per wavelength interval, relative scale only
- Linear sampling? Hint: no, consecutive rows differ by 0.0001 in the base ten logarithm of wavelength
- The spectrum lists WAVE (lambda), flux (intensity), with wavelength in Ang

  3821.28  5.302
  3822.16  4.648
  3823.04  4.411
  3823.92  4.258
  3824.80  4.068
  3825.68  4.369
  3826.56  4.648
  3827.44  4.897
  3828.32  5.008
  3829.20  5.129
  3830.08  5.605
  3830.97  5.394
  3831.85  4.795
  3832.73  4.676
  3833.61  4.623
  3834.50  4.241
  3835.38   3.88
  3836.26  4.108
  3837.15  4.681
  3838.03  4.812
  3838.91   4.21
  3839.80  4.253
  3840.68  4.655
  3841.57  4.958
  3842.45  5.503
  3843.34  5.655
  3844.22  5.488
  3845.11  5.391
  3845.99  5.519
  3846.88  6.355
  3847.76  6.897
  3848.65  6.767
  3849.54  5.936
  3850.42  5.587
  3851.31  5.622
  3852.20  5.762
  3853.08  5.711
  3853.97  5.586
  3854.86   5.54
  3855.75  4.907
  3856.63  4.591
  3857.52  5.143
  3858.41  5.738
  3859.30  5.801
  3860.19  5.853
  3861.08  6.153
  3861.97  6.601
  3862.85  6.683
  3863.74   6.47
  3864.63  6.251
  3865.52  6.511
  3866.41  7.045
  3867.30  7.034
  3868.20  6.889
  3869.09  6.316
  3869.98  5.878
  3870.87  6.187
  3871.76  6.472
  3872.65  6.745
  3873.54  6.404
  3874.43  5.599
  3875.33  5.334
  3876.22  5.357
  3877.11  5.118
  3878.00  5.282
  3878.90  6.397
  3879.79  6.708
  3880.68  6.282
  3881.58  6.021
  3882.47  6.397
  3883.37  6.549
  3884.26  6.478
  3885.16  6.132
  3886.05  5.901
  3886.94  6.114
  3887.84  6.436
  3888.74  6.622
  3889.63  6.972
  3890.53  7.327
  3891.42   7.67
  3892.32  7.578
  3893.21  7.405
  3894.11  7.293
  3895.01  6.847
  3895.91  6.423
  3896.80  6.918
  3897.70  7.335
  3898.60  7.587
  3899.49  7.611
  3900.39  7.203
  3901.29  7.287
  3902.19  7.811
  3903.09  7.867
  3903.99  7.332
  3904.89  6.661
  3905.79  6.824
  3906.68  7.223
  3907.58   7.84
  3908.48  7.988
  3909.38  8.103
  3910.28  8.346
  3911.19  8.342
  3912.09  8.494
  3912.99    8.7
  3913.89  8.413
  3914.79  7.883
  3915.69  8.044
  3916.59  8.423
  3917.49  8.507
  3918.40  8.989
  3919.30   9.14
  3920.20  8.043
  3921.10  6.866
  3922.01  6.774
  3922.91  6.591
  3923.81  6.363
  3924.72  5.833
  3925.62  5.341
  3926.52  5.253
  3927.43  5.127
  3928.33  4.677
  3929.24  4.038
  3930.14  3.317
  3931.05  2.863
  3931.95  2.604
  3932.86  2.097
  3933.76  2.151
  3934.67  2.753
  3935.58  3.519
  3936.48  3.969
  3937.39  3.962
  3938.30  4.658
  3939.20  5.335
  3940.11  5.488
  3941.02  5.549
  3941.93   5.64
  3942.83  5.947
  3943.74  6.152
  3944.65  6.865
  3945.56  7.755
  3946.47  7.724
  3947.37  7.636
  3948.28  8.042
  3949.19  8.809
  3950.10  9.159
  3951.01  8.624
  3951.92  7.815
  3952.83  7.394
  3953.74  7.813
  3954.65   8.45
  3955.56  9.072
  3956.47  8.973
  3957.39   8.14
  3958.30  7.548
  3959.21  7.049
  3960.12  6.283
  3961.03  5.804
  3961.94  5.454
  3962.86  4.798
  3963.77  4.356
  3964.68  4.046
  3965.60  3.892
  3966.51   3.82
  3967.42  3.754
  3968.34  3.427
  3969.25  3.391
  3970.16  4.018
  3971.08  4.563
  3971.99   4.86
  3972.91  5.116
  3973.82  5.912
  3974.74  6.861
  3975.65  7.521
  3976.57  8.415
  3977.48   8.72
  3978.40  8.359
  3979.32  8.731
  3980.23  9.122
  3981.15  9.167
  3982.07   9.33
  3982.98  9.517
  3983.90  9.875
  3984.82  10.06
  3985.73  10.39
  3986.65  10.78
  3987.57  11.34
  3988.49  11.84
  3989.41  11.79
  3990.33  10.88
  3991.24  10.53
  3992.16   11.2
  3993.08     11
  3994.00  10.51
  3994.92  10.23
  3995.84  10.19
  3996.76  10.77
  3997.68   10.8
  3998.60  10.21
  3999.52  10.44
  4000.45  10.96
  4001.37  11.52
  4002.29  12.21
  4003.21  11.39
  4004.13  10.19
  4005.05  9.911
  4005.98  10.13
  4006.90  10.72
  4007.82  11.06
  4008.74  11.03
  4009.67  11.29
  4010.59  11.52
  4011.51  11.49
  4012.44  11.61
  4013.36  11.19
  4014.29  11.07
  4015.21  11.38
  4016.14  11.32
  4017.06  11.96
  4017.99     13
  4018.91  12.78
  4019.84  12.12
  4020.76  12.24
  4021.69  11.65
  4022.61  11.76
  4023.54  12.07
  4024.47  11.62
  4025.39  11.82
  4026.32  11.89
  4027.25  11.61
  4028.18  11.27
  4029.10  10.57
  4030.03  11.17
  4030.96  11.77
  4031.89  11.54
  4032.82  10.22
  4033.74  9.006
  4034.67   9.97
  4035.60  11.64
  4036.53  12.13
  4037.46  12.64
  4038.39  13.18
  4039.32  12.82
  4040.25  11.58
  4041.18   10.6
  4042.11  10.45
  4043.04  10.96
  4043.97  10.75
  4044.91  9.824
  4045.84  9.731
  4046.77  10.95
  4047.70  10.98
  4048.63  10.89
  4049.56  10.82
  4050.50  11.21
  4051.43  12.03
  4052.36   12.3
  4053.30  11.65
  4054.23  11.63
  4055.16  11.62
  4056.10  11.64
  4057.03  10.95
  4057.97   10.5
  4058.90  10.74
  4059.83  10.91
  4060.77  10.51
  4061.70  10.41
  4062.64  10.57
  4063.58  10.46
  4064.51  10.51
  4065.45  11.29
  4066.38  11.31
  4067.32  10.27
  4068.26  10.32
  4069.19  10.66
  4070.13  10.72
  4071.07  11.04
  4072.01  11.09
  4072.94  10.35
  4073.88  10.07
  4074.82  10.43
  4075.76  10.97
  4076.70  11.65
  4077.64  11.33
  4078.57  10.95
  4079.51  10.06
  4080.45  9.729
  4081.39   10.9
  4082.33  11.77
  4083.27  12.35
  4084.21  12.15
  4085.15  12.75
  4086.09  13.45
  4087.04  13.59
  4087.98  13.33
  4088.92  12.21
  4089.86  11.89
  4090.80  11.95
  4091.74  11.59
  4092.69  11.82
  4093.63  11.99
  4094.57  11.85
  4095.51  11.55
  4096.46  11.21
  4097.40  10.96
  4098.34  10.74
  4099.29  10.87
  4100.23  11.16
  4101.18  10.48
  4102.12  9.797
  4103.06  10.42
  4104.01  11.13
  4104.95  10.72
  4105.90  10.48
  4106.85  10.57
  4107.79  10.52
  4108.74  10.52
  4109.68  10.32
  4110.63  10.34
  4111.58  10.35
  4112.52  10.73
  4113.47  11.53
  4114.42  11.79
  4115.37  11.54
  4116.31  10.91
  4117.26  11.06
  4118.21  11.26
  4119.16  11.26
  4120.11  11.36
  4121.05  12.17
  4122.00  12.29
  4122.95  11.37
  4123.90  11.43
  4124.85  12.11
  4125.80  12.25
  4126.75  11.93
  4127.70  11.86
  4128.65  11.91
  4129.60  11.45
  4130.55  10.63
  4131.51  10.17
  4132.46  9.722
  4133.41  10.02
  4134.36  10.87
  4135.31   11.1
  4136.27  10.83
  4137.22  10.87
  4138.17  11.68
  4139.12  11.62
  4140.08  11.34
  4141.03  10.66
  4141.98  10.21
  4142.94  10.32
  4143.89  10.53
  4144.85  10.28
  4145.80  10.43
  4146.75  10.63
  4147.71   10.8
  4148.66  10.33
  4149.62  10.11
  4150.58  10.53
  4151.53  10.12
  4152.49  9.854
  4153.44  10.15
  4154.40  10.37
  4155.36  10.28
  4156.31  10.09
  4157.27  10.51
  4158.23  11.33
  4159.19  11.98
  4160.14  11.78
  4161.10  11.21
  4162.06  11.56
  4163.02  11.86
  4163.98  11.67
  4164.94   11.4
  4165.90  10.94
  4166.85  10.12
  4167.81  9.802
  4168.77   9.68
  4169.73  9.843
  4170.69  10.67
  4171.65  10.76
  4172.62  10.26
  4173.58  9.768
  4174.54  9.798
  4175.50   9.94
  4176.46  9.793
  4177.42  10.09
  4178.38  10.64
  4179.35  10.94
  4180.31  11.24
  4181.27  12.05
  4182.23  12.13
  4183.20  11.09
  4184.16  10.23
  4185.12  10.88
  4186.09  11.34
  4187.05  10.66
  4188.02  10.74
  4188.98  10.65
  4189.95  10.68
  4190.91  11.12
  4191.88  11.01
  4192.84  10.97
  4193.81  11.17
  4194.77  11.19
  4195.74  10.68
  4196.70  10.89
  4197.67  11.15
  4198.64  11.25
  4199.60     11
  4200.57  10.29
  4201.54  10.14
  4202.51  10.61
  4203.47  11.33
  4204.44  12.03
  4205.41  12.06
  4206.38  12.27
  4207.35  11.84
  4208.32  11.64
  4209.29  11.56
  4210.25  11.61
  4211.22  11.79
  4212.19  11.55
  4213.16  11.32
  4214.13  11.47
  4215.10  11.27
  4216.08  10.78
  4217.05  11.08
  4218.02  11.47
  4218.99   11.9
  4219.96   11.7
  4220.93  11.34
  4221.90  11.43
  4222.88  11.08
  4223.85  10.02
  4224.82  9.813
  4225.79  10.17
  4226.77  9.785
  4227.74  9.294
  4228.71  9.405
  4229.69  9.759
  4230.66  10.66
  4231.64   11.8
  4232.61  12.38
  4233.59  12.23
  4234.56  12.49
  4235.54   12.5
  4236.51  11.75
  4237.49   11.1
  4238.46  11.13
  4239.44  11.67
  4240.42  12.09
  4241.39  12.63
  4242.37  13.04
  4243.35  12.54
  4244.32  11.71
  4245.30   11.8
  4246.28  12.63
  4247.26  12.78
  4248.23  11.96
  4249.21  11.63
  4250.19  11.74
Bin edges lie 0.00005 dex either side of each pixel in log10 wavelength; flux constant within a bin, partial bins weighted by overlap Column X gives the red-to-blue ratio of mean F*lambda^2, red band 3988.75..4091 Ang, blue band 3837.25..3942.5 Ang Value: 2.0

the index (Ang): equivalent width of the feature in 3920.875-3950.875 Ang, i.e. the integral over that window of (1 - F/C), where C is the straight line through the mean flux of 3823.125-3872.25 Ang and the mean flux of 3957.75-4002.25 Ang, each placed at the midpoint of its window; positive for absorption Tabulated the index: 7.57 Ang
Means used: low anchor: 5.47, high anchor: 8.15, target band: 5.44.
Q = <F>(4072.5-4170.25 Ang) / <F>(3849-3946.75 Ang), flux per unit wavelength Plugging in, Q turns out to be 1.75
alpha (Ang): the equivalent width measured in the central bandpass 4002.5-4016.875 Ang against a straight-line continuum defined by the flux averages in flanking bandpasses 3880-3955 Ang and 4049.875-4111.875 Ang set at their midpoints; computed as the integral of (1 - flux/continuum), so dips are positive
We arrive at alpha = -2.93 Ang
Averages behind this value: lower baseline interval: 6.65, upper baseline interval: 11.1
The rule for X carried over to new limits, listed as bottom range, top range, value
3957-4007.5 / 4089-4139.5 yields 1.41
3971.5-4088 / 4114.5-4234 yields 1.08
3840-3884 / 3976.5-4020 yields 1.93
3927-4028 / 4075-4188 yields 1.42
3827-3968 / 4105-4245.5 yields 2.04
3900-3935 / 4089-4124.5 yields 1.87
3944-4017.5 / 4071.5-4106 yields 1.36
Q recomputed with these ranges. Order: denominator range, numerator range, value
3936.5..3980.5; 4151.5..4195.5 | 1.67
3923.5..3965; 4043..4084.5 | 1.86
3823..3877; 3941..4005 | 1.48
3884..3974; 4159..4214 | 1.71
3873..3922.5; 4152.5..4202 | 1.51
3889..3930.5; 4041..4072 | 1.51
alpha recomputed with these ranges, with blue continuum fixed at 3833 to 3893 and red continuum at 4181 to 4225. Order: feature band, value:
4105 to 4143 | -4.34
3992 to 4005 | -4.55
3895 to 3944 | 2.73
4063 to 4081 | -3.06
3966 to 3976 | 3.66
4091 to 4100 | -1.80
